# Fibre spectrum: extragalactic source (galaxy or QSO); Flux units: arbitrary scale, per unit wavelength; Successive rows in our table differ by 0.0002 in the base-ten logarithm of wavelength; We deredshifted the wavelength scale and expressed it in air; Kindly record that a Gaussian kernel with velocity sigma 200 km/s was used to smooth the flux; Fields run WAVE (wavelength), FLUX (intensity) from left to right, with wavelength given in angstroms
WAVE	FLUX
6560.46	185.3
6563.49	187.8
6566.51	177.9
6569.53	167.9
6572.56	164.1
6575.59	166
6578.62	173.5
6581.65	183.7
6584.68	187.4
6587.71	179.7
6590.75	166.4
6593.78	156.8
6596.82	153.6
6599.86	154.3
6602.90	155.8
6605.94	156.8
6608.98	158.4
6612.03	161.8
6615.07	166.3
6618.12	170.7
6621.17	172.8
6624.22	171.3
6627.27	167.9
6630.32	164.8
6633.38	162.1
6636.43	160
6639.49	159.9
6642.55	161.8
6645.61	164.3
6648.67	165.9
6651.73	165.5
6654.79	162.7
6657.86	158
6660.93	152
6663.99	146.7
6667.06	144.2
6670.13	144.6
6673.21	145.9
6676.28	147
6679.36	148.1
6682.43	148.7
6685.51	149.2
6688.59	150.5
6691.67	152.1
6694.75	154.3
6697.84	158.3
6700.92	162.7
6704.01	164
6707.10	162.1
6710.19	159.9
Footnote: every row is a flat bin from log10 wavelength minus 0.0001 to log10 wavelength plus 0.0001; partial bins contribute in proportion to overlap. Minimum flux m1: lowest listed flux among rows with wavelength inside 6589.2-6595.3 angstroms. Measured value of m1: 156.8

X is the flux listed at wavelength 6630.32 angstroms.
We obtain 164.8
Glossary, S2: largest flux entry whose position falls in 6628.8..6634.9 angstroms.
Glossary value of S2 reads 164.8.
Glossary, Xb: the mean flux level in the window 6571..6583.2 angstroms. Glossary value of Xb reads 172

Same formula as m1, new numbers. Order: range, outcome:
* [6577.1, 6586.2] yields 173.5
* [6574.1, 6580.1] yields 166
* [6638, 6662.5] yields 152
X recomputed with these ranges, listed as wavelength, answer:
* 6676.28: 147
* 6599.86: 154.3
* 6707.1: 162.1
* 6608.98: 158.4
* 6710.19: 159.9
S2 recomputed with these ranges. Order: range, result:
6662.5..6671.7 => 146.7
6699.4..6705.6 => 164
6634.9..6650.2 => 165.9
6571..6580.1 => 173.5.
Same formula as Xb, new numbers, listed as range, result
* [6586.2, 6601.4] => 162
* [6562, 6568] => 183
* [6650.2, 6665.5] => 157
